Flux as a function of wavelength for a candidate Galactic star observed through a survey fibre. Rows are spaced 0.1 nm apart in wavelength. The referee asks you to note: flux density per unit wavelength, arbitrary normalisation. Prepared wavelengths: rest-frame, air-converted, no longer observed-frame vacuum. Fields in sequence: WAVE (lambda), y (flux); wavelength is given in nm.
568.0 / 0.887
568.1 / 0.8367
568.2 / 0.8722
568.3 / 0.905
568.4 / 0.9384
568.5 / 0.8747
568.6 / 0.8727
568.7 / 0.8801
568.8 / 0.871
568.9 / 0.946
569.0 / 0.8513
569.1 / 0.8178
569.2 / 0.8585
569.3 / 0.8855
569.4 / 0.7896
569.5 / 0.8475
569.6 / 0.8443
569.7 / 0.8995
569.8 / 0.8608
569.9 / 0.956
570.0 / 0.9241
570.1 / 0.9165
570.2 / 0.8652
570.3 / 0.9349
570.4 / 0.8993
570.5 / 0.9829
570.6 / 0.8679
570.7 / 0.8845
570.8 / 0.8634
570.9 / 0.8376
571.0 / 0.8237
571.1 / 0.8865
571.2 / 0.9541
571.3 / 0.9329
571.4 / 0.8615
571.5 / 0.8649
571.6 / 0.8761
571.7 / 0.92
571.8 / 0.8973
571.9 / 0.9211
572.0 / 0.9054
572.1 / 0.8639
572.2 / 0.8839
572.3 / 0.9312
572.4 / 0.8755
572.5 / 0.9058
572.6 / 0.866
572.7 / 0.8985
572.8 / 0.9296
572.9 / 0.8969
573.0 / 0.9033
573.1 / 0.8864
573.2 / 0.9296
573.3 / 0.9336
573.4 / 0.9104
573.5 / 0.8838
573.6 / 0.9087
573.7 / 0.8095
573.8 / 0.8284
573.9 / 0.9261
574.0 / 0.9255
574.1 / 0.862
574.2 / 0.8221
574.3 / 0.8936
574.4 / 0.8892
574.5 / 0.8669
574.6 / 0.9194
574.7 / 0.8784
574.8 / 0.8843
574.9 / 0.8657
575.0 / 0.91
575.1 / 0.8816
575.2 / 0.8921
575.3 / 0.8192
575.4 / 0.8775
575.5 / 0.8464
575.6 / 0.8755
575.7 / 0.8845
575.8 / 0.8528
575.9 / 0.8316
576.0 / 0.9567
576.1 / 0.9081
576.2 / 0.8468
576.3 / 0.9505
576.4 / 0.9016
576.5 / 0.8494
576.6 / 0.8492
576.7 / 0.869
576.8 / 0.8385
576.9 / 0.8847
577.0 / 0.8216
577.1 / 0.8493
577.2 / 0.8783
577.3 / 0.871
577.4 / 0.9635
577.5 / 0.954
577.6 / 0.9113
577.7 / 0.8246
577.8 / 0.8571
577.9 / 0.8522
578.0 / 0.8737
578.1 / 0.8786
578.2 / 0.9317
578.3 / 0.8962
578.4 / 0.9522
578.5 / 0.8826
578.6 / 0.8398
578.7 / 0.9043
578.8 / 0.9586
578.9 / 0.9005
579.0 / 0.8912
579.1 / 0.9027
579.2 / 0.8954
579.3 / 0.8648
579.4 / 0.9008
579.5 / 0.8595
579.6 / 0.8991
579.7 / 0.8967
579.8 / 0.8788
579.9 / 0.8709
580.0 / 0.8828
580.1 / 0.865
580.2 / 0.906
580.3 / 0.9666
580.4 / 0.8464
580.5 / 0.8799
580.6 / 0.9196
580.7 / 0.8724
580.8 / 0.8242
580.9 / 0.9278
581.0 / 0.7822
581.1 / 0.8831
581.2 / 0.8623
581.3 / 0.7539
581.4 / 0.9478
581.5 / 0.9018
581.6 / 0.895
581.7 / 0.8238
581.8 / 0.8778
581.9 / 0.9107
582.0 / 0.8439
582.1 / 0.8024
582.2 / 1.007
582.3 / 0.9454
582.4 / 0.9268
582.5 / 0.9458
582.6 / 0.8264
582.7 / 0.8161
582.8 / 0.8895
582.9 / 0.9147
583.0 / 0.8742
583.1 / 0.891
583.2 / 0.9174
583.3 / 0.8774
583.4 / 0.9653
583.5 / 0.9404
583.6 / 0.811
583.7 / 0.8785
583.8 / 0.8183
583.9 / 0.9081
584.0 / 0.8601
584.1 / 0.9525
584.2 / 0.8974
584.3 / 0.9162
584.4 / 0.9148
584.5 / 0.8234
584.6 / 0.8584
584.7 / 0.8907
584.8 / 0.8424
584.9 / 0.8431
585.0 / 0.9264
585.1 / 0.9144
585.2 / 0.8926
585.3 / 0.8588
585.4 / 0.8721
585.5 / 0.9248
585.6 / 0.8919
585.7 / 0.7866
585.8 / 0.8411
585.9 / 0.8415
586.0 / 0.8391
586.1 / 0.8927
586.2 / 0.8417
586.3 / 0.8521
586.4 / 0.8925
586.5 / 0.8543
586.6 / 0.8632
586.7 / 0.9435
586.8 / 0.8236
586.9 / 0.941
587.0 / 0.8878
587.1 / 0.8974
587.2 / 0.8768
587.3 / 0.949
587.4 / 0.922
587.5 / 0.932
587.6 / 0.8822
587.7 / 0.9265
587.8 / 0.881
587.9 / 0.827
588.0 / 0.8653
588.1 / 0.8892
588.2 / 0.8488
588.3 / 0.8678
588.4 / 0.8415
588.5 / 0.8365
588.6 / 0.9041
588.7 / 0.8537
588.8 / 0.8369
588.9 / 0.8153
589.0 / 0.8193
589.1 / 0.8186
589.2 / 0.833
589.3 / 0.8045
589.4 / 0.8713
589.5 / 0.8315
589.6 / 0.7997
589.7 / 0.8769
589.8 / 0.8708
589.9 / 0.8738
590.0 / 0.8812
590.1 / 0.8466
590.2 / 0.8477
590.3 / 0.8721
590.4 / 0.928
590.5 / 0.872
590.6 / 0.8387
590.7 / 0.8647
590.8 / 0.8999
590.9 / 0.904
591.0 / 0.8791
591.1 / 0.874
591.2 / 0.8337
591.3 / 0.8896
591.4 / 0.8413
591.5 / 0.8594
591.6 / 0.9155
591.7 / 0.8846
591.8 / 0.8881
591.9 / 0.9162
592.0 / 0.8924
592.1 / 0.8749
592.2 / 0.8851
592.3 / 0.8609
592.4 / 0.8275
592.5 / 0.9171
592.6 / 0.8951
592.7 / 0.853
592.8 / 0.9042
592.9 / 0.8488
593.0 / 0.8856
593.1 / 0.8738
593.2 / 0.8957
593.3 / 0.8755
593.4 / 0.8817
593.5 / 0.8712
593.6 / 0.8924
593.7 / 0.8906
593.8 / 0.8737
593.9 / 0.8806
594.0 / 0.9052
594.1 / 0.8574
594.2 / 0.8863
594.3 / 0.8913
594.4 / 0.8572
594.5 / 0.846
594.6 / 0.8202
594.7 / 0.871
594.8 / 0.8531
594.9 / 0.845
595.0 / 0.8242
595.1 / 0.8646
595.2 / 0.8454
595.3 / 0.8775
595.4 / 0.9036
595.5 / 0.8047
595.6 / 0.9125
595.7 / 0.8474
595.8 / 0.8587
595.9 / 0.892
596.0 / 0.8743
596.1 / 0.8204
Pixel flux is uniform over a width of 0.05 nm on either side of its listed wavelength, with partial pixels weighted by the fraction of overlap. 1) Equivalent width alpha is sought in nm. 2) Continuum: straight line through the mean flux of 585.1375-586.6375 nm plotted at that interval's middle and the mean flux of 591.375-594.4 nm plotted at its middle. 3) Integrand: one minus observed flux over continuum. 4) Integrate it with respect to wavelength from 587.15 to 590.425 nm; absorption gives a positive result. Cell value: 0.02 nm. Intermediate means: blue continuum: 0.863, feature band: 0.864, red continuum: 0.881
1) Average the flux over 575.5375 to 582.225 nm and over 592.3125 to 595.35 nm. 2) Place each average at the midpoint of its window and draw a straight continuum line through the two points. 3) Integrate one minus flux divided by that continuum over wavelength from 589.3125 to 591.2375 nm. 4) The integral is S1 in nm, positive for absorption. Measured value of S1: 0.02 nm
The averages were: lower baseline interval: 0.882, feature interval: 0.866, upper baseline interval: 0.87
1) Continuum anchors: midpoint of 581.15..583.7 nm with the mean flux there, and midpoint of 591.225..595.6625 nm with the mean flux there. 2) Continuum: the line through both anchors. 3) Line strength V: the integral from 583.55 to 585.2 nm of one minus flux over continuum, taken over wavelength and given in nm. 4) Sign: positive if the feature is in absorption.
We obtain 0.01 nm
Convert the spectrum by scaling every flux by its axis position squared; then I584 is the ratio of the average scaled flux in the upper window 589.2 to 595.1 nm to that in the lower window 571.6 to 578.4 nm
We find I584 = 1.04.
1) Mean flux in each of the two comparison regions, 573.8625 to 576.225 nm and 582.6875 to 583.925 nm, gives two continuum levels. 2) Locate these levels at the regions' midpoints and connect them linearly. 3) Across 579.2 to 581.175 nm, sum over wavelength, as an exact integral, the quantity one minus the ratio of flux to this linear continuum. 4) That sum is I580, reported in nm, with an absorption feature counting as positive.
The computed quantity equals 0.01 nm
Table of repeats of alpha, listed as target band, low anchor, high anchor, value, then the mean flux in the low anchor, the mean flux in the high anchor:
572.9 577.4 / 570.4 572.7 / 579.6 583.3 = 0.04 nm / 0.892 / 0.883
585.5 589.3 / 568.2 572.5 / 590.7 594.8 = 0.05 nm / 0.887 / 0.877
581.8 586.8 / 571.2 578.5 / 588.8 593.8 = -0.03 nm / 0.887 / 0.869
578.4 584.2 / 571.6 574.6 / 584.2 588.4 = -0.02 nm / 0.892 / 0.879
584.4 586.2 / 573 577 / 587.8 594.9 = 0.01 nm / 0.88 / 0.867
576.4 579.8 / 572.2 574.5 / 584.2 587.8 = 0.01 nm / 0.891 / 0.882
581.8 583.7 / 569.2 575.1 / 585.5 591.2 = -0.04 nm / 0.889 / 0.867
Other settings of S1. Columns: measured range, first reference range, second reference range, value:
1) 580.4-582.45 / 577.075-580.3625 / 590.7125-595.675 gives 0.02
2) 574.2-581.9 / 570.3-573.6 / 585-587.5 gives 0.08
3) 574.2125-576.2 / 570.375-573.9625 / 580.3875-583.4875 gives 0.03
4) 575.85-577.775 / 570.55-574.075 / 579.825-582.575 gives 0.01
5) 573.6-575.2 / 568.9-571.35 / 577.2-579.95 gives 0.02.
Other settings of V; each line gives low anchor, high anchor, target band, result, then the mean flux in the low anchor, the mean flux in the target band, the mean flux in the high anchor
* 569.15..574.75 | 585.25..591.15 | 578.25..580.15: -0.03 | 0.889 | 0.892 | 0.868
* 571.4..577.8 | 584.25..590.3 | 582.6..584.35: -0.03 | 0.885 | 0.888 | 0.868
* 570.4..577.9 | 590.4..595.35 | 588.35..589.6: 0.06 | 0.885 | 0.837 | 0.874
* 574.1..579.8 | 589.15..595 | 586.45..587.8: -0.04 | 0.883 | 0.899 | 0.87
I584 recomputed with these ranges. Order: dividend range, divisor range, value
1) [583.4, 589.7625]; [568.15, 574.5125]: 1.03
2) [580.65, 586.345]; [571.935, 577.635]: 1.02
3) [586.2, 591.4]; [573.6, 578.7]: 1.03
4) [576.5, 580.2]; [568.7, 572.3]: 1.03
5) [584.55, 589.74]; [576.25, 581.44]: 1.01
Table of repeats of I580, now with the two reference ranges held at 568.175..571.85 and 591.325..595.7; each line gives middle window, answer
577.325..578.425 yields -0.020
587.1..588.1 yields -0.022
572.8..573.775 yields -0.013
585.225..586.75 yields 0.018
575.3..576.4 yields 0.002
